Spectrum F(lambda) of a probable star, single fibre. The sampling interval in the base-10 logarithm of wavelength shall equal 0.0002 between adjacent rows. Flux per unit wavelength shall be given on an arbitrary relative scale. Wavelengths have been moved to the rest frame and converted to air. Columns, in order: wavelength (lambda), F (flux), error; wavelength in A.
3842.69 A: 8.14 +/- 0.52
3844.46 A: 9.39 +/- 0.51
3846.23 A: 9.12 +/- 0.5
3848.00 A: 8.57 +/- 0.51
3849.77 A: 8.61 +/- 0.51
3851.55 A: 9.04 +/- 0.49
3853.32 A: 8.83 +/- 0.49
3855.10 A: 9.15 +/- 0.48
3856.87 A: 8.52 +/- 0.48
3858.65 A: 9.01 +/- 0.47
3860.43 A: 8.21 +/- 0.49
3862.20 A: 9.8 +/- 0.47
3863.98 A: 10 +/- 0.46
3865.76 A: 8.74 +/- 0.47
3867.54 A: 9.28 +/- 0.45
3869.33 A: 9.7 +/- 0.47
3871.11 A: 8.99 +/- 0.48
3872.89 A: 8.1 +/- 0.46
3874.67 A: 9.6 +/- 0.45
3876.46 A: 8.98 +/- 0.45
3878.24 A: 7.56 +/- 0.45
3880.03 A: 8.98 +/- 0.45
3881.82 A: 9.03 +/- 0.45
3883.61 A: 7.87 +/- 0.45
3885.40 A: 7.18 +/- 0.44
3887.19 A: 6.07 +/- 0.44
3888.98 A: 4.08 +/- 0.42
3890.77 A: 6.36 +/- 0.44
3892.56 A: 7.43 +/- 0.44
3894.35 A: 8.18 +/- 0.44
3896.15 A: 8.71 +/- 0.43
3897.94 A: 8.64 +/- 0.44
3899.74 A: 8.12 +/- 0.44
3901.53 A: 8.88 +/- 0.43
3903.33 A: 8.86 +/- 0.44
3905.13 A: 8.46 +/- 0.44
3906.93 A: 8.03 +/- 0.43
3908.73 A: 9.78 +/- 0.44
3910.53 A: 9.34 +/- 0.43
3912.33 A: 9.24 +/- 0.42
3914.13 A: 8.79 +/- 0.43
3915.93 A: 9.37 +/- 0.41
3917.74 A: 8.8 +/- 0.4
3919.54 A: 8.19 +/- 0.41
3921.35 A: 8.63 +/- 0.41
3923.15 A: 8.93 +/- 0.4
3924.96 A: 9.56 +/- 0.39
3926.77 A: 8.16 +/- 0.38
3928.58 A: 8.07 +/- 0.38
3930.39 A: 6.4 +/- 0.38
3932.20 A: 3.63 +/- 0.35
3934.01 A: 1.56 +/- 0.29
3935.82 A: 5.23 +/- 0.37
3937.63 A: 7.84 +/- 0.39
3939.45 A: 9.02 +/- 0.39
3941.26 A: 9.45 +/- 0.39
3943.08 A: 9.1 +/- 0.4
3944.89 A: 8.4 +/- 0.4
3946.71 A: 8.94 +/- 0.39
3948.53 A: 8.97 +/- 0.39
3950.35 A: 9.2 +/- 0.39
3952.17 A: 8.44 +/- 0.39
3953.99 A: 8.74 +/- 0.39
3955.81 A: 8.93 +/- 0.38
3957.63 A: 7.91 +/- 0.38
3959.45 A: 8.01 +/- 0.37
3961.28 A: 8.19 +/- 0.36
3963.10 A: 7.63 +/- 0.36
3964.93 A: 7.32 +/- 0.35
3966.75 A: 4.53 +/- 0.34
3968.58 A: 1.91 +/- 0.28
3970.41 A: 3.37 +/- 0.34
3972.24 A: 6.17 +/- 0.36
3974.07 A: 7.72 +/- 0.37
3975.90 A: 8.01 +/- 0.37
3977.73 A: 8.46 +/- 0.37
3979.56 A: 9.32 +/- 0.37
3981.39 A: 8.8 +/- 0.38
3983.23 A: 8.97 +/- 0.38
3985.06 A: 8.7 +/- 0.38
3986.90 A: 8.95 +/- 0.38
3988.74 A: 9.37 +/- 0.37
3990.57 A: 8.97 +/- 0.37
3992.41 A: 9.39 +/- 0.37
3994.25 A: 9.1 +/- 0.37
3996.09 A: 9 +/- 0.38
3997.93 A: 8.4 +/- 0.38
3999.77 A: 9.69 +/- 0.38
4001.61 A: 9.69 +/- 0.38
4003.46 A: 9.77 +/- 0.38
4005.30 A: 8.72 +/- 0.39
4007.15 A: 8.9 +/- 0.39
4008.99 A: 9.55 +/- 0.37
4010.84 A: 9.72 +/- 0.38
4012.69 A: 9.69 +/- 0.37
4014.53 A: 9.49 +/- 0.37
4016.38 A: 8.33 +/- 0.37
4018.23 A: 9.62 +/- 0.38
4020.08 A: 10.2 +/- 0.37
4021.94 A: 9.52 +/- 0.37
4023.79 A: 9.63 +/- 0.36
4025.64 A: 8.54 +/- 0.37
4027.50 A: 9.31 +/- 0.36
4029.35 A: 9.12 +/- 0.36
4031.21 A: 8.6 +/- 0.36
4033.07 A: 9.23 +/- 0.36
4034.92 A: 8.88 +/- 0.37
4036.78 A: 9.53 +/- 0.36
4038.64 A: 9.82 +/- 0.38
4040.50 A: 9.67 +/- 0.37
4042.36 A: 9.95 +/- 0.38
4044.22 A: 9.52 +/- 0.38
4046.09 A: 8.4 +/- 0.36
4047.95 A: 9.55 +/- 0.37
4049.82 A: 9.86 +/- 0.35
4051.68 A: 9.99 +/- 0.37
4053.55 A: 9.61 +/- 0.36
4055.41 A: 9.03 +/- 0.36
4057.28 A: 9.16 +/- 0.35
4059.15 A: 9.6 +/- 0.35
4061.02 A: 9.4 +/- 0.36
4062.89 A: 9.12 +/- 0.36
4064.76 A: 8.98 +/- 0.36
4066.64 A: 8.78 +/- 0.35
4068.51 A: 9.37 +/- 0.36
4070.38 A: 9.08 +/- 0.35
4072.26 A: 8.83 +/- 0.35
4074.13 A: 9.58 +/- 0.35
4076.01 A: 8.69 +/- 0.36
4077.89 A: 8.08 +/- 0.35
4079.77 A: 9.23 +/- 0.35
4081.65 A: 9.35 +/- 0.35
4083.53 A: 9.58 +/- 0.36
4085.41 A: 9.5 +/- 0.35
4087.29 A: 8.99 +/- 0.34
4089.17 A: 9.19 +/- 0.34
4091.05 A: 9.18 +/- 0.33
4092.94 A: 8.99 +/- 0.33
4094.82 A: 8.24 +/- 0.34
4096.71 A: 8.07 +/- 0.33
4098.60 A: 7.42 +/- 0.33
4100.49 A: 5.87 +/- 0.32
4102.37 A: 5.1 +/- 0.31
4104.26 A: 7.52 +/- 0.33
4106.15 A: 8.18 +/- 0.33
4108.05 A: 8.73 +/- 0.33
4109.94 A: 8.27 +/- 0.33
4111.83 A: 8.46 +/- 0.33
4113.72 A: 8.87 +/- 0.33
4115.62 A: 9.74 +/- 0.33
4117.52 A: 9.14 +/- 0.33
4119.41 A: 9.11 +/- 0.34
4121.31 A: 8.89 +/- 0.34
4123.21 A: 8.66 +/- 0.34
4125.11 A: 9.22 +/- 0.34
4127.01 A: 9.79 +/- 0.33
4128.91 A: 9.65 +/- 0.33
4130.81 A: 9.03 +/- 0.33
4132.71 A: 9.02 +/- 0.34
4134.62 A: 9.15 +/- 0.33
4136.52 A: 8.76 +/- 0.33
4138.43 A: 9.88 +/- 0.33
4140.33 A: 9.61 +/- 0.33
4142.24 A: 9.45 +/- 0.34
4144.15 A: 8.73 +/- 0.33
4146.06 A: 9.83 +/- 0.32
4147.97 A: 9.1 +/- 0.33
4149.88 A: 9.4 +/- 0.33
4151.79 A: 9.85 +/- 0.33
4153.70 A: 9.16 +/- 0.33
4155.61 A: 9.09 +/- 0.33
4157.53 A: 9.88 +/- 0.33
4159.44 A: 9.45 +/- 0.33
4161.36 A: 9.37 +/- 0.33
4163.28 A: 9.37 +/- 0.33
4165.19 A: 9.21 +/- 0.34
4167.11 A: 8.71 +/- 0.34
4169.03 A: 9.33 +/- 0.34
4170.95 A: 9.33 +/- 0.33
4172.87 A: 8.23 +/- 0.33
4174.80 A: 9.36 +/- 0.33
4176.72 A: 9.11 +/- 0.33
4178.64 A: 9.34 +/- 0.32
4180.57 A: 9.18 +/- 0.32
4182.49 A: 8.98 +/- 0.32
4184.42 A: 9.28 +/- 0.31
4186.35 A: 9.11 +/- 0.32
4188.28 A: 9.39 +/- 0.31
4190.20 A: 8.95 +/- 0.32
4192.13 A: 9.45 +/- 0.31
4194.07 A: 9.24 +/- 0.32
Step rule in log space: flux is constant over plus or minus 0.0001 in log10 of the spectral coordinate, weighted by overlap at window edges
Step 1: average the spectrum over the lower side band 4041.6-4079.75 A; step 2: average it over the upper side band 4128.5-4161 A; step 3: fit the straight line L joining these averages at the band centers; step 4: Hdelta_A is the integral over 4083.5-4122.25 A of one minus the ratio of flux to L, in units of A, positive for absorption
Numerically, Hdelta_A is 3.7 A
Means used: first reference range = 9.22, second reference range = 9.35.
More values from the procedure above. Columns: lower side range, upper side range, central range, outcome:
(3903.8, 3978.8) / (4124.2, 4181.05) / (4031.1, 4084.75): -4.28 A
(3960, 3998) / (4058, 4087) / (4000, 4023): -3.45 A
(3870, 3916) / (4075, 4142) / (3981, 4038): -4.74 A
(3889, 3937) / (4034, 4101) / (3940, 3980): 2.61 A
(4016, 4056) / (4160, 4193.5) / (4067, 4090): 0.49 A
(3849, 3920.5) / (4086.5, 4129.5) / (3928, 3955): 3.08 A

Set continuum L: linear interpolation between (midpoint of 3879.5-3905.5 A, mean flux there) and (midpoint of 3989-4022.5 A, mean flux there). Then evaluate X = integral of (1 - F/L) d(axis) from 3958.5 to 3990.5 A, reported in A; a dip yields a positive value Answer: 5.3 A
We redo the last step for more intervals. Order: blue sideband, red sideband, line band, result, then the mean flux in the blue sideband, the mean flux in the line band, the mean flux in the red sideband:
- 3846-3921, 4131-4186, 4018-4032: -0.6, 8.52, 9.31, 9.25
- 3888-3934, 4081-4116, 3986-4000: -1.6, 7.98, 9.08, 8.35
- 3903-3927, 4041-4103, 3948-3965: 1.0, 8.89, 8.37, 8.91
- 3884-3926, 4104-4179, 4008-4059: -3.9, 8.24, 9.39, 9.14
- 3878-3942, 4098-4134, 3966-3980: 3.4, 7.84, 6.1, 8.47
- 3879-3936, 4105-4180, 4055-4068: -0.7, 7.8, 9.16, 9.16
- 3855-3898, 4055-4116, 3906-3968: 3.2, 8.3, 7.98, 8.66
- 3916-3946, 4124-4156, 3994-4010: -2.0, 7.62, 9.21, 9.34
